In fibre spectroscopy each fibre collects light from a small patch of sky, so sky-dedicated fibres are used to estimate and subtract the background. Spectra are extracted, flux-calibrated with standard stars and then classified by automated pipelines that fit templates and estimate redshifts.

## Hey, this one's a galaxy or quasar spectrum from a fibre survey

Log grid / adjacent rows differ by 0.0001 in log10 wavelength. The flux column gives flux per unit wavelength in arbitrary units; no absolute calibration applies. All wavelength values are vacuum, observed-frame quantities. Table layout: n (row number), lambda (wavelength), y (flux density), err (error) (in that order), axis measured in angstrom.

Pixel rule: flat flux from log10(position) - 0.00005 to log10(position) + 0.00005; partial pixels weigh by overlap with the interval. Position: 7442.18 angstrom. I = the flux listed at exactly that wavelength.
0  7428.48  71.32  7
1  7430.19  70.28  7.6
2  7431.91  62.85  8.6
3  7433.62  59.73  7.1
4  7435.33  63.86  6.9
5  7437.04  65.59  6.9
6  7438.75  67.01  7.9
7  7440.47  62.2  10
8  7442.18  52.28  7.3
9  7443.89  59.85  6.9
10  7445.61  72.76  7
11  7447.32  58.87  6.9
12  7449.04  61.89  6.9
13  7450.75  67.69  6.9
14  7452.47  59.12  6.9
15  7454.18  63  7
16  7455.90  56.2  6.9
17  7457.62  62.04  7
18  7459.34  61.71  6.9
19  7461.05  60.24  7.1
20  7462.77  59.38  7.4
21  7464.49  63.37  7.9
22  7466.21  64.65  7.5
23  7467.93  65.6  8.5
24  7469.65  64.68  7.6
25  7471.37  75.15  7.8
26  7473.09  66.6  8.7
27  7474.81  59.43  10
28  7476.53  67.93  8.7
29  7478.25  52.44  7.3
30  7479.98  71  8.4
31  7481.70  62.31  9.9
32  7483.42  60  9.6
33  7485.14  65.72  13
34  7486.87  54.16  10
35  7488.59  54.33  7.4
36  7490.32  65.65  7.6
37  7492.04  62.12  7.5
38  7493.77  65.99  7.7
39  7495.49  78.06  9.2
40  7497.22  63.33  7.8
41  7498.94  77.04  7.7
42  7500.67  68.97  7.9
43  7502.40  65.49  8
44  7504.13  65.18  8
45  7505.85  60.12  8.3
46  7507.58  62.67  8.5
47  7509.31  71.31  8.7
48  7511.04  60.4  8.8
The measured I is 52.28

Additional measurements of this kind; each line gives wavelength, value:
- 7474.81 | 59.43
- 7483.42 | 60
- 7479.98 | 71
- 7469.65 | 64.68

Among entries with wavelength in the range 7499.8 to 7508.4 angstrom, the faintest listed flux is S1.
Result 60.12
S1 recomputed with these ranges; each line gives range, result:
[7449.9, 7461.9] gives 56.2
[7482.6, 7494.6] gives 54.16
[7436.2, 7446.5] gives 52.28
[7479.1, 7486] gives 60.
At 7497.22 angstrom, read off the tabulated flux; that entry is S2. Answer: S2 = 63.33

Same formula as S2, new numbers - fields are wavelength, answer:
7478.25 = 52.44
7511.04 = 60.4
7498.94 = 77.04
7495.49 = 78.06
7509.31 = 71.31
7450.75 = 67.69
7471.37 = 75.15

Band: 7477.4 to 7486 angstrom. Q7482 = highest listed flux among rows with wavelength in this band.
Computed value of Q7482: 71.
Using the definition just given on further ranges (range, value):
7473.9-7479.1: 67.93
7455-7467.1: 64.65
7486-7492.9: 65.65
